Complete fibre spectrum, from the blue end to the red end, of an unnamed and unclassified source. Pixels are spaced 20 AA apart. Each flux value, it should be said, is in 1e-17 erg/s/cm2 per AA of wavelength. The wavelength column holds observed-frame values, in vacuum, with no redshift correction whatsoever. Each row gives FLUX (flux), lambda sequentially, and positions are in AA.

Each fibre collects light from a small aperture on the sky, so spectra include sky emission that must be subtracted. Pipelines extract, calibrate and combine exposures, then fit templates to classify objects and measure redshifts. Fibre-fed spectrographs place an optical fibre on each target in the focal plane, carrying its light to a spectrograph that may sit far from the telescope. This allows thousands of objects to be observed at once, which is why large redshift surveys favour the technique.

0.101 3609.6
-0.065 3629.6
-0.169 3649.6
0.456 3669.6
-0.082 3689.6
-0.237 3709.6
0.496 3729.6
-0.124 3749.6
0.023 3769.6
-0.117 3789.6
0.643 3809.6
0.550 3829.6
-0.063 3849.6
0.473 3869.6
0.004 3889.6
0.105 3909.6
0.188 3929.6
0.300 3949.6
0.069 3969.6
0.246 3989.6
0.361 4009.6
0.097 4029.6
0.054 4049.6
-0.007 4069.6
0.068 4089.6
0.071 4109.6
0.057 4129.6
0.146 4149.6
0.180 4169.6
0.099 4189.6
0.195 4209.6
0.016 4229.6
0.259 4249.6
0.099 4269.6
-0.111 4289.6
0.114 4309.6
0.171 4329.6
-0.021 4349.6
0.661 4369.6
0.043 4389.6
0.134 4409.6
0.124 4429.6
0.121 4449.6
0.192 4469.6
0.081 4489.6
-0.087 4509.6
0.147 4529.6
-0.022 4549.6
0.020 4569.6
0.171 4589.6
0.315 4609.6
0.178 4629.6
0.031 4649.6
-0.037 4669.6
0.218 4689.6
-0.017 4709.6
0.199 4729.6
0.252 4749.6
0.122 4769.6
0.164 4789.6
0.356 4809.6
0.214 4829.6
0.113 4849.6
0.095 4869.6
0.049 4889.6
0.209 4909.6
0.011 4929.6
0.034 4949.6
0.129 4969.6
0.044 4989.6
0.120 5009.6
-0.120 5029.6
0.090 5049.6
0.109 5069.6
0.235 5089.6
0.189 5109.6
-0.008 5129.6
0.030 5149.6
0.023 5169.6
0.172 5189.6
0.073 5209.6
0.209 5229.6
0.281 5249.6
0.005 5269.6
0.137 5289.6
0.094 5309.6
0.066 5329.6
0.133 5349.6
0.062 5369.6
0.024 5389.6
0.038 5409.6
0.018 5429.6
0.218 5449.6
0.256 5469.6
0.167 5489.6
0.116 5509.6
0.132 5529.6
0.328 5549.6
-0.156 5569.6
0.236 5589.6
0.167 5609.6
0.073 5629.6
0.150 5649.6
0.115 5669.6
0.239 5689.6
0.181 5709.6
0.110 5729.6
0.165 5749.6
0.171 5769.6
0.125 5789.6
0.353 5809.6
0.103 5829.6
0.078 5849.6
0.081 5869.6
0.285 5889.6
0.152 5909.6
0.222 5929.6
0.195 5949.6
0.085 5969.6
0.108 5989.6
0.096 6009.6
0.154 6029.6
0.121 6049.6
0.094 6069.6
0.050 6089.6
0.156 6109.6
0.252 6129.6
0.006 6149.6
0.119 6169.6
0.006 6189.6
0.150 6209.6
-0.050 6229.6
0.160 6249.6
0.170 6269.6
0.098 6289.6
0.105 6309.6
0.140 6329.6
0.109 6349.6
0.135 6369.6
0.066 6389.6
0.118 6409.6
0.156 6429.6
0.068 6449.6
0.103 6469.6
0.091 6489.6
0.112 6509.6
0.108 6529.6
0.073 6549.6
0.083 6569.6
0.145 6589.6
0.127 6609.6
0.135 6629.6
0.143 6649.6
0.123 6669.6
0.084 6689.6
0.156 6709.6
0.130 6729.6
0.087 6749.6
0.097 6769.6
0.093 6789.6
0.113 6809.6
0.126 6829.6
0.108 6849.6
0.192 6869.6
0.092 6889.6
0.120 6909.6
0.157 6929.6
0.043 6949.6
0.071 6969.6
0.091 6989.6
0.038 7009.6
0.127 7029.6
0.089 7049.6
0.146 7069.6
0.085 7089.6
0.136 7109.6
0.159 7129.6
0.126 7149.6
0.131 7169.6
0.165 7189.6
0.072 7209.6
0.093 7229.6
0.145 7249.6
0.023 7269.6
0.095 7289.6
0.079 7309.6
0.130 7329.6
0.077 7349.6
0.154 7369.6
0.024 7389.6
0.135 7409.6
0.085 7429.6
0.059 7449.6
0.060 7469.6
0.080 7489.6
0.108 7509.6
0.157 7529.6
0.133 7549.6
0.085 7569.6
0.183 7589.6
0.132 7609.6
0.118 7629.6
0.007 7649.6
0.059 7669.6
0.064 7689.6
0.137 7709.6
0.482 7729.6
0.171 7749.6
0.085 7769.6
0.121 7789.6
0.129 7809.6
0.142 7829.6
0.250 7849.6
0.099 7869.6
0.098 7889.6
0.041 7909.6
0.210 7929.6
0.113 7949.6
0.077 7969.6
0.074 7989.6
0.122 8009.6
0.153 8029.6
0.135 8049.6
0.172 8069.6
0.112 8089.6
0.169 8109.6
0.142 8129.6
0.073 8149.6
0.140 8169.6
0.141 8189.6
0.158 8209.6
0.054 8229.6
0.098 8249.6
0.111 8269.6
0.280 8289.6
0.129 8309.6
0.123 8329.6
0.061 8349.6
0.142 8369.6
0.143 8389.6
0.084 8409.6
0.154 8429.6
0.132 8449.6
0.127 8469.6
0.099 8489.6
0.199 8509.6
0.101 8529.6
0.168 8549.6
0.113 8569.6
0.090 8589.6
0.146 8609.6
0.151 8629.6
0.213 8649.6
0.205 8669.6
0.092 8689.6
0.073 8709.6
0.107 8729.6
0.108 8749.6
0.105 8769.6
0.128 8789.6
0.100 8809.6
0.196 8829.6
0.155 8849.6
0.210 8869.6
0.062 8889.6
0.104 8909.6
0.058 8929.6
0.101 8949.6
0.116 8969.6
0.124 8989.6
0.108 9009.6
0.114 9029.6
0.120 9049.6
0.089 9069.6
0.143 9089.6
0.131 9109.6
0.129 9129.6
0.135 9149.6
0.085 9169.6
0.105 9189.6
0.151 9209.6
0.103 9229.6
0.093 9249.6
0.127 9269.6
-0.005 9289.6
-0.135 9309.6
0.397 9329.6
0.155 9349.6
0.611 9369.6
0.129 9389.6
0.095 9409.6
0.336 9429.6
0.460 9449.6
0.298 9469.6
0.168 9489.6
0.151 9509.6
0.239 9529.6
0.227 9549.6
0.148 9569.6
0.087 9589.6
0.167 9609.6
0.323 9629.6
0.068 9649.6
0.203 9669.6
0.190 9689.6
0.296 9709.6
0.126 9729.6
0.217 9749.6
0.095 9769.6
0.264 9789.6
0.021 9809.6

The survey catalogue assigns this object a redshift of 1.07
